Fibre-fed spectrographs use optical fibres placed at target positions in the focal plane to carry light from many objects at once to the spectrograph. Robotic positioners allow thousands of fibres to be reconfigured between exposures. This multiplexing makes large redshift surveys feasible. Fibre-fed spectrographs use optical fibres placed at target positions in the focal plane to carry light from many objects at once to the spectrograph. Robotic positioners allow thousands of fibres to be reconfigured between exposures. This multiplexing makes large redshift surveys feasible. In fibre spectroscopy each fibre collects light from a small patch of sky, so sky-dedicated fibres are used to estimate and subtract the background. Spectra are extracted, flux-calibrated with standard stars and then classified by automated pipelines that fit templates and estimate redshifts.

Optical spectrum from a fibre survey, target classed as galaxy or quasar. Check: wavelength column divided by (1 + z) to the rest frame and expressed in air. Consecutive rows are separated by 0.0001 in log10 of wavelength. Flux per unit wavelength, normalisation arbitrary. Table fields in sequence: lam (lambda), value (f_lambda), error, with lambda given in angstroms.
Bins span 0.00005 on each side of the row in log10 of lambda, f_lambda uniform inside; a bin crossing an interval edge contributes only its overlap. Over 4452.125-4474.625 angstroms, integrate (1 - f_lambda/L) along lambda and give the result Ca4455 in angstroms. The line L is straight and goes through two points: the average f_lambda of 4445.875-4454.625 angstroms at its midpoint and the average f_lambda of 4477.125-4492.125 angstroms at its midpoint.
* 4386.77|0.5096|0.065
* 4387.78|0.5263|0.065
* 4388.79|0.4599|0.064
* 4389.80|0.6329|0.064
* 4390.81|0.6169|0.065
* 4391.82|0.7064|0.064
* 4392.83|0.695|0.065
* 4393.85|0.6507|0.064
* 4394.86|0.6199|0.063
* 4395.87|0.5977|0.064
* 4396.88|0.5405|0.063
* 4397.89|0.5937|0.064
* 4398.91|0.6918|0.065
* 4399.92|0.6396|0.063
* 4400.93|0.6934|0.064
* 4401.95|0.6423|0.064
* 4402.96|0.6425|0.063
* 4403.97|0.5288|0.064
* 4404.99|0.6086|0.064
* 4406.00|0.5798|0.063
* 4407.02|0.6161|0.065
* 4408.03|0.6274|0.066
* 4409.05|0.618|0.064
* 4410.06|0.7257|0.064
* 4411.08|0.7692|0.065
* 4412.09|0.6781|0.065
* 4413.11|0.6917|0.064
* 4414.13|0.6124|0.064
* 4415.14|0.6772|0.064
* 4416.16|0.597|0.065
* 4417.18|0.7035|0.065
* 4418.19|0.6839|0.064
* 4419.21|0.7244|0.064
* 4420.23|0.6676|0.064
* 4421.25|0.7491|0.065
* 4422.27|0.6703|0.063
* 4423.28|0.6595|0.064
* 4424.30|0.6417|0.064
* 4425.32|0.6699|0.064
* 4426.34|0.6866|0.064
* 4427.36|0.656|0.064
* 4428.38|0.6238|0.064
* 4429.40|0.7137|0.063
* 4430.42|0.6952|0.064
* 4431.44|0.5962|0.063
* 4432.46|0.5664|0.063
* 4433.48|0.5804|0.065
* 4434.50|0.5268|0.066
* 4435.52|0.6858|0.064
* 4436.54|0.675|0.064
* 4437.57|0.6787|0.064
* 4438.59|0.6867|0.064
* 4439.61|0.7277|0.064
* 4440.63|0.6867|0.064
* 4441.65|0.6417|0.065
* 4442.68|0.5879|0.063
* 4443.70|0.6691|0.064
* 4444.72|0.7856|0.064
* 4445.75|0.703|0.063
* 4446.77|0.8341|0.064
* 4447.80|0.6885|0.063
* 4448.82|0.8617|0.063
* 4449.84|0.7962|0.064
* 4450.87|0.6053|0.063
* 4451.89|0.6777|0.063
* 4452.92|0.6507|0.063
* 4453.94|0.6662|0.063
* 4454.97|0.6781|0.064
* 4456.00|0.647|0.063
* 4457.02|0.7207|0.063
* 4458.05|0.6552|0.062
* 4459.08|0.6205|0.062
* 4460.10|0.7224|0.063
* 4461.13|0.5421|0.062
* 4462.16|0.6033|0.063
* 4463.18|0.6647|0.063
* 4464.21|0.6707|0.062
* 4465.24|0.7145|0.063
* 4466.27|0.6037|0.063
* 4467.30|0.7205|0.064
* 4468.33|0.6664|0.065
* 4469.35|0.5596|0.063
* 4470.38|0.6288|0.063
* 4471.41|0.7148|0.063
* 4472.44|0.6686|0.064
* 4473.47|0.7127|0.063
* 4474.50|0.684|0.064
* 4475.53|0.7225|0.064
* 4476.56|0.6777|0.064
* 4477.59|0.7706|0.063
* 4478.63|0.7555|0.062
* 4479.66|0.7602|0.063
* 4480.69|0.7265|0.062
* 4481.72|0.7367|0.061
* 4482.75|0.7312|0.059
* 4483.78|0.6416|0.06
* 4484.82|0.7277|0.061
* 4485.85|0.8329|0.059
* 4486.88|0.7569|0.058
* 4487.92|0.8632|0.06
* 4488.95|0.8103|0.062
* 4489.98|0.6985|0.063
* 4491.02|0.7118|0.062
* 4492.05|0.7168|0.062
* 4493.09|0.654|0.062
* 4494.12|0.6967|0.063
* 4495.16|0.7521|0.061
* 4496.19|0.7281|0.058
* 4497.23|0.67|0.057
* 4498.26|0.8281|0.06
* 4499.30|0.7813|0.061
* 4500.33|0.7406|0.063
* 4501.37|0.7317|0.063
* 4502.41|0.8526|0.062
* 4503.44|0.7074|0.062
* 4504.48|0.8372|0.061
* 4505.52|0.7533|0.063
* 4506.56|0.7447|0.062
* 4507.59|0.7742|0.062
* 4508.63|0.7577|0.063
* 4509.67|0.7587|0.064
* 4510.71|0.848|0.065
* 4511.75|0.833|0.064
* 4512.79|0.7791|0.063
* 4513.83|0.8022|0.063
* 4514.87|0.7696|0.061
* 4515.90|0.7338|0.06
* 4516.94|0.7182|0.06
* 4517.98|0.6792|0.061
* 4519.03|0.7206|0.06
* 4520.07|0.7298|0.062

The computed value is 2.2 angstroms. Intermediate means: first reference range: 0.721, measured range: 0.66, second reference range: 0.75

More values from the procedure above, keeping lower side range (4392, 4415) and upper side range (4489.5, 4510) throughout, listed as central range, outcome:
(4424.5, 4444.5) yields 0.7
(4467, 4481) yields 0.4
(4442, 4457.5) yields -0.3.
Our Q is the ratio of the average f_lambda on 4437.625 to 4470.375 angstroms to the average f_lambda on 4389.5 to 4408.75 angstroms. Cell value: 1.1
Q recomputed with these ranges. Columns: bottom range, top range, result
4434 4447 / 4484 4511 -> 1.11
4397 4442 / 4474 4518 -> 1.15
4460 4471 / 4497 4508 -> 1.20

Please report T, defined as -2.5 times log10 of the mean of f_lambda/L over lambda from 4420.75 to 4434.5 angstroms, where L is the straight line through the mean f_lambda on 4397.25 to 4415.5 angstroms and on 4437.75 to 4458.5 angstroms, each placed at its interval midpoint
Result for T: 0.04 mag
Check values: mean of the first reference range 0.645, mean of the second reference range 0.698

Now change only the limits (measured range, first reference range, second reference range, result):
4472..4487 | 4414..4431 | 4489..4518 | 0.006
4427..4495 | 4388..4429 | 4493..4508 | 0.028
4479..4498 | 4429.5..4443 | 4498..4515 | 0.015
